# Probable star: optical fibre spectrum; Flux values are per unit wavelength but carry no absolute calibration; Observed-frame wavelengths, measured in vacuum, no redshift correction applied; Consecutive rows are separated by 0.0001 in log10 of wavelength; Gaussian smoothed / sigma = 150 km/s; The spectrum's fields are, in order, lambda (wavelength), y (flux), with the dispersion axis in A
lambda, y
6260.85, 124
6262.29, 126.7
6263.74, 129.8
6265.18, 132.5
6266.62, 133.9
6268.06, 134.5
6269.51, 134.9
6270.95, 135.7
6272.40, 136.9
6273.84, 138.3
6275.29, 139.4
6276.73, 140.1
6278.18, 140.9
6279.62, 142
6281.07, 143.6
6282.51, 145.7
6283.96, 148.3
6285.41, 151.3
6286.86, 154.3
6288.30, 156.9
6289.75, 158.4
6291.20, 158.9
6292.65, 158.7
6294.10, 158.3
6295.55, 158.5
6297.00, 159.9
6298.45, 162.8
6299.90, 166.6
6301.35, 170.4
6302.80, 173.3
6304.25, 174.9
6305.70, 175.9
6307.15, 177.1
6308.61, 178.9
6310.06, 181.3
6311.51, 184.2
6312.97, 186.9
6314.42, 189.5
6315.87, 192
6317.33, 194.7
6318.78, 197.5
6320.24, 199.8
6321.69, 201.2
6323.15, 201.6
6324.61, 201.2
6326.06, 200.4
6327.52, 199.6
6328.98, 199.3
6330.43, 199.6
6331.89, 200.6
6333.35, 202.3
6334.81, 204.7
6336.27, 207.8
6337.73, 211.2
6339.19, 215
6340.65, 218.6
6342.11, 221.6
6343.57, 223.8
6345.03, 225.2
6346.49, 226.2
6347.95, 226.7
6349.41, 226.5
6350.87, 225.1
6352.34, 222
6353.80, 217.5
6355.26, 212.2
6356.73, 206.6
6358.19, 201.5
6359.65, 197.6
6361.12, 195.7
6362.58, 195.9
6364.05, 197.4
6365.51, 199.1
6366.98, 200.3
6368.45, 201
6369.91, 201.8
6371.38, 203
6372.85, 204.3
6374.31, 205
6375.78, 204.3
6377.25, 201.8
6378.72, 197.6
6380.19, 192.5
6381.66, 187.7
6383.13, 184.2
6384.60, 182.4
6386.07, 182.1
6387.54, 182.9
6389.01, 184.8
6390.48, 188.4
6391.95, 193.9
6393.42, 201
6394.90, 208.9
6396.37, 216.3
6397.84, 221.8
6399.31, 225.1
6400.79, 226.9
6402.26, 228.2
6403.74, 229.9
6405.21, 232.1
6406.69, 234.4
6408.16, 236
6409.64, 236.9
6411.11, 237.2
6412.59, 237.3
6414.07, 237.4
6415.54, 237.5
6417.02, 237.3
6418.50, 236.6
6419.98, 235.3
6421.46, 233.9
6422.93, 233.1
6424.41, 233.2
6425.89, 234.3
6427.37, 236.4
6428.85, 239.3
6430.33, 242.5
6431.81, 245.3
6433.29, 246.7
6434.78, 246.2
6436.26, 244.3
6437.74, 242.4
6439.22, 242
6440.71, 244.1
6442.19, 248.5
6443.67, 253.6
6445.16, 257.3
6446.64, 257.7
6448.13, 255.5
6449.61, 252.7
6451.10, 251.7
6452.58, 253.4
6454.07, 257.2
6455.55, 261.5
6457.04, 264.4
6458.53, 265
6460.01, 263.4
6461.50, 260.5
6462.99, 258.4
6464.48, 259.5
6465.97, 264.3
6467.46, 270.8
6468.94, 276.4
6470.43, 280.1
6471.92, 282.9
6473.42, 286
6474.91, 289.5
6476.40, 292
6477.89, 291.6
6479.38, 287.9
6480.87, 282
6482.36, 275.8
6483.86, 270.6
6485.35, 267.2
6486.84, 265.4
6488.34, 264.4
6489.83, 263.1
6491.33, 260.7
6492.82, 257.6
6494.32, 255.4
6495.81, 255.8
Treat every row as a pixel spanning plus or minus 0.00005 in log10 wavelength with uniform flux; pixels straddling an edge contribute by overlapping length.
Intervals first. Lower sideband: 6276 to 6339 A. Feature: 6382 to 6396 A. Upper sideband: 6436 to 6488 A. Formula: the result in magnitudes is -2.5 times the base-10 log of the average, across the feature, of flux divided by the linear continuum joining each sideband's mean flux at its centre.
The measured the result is 0.17 mag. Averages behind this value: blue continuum 177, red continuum 265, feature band 190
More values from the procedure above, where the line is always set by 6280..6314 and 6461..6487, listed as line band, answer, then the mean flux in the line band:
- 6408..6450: 0.02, 242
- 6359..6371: 0.05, 199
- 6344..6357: -0.12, 221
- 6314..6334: -0.10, 199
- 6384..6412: 0.07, 213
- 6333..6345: -0.12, 214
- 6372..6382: 0.08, 199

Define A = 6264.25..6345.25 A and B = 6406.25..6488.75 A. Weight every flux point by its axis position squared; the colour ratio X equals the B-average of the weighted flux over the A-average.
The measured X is 1.53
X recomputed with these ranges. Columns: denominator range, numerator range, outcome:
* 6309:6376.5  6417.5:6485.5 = 1.30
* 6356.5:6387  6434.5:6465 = 1.32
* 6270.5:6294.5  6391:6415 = 1.58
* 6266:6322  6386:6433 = 1.44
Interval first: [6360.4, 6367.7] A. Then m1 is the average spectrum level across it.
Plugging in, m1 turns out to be 198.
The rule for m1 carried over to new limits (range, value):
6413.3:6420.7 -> 237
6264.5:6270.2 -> 134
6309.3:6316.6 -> 187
